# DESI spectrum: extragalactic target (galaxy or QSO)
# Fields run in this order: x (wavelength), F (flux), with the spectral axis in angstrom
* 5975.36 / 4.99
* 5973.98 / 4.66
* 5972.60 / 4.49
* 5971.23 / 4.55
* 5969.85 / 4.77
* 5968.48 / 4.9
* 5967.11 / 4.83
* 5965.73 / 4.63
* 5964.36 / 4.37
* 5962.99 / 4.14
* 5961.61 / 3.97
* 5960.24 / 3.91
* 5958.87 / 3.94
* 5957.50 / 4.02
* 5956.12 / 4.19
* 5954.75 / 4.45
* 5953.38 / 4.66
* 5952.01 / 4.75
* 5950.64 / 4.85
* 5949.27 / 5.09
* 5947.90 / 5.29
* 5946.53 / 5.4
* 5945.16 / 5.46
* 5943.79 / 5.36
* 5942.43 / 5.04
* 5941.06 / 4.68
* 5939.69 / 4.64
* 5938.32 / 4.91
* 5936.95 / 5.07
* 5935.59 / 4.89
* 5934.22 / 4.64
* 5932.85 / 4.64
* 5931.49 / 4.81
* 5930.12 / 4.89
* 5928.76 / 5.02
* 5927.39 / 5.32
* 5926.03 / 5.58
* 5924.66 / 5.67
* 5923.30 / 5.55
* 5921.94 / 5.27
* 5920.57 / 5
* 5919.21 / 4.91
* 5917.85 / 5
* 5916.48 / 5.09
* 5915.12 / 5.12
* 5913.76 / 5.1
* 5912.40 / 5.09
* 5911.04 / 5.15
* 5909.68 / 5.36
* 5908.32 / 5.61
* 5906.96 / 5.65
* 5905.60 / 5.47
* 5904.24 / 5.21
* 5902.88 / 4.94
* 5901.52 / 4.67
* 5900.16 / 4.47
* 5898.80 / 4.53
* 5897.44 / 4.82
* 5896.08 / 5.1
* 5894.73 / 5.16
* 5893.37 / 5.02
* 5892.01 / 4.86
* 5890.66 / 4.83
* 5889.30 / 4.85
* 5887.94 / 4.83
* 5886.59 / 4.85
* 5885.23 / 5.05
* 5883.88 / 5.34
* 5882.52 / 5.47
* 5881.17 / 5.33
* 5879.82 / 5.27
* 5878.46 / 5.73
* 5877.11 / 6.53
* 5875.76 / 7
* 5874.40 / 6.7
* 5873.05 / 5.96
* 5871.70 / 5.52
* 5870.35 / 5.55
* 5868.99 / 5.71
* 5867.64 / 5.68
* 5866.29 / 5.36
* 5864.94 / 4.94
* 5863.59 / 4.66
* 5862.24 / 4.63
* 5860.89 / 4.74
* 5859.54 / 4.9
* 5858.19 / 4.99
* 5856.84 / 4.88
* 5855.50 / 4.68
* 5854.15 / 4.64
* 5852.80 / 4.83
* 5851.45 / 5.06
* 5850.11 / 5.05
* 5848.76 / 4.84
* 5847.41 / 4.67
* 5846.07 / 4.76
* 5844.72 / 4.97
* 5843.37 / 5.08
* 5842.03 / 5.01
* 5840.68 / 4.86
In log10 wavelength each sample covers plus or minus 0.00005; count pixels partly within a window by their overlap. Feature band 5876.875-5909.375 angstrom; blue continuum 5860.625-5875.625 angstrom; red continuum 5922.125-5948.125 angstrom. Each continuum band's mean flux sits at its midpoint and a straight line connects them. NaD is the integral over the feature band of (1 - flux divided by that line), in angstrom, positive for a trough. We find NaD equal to 1.2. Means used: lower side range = 5.48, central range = 5.13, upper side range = 5.1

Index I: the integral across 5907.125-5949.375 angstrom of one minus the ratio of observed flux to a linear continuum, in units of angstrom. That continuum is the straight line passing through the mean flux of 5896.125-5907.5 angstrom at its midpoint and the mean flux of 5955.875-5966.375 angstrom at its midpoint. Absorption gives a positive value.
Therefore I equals -4.9 angstrom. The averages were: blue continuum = 4.97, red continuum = 4.14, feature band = 5.13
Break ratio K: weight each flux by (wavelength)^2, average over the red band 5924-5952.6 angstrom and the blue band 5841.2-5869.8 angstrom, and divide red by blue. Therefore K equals 1.05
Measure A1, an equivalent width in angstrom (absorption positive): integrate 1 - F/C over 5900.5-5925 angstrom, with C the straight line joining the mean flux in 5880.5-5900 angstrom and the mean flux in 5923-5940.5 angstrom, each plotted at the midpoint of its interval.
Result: -0.9 angstrom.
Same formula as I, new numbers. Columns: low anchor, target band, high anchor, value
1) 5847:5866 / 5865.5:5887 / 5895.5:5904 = -4.0 angstrom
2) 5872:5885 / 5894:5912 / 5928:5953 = 1.4 angstrom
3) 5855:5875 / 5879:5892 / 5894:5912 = 0.2 angstrom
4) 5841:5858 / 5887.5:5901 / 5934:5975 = -0.1 angstrom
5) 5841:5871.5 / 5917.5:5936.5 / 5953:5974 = -2.0 angstrom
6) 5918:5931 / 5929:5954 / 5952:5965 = -1.3 angstrom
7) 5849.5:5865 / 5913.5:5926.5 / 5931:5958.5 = -1.1 angstrom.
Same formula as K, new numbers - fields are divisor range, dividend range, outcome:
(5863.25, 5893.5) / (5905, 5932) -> 0.97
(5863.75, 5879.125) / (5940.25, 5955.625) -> 0.88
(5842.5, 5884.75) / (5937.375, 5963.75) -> 0.91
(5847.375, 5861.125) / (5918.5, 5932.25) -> 1.10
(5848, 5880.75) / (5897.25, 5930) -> 0.98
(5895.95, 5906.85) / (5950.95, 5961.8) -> 0.88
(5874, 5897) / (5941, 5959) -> 0.92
